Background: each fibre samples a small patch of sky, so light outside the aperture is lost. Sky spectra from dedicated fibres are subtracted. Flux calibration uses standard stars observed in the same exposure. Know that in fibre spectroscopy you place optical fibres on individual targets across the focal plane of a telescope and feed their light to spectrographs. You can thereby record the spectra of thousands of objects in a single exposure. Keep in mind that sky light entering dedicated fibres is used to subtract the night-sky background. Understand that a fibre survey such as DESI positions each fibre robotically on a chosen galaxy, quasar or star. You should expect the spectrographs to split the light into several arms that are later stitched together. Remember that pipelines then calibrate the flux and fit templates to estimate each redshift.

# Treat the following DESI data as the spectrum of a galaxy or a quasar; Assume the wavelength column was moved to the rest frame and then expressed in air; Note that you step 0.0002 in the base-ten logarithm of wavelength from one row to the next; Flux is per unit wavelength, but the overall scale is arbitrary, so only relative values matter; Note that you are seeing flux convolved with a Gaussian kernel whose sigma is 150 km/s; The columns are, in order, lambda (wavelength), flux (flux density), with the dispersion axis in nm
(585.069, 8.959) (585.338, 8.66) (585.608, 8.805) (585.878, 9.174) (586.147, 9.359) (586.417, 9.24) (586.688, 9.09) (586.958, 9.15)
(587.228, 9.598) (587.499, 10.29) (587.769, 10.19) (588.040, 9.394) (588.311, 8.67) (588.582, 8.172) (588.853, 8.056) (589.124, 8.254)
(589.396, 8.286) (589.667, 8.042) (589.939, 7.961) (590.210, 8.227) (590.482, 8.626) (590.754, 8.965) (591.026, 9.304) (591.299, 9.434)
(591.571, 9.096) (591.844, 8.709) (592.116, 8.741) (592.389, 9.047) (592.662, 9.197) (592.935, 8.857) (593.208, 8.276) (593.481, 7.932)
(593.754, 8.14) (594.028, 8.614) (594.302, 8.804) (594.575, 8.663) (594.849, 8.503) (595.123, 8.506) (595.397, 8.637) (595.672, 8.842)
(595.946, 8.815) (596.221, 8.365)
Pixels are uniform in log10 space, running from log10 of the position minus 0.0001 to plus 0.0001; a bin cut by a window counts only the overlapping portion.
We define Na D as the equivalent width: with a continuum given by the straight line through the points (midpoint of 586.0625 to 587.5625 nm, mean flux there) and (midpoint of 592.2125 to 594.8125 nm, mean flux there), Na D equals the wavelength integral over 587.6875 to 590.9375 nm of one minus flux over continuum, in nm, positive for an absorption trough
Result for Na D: 0.200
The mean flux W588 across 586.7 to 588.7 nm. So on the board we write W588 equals 9.35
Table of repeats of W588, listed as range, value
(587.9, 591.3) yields 8.53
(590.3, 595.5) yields 8.74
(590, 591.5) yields 8.87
